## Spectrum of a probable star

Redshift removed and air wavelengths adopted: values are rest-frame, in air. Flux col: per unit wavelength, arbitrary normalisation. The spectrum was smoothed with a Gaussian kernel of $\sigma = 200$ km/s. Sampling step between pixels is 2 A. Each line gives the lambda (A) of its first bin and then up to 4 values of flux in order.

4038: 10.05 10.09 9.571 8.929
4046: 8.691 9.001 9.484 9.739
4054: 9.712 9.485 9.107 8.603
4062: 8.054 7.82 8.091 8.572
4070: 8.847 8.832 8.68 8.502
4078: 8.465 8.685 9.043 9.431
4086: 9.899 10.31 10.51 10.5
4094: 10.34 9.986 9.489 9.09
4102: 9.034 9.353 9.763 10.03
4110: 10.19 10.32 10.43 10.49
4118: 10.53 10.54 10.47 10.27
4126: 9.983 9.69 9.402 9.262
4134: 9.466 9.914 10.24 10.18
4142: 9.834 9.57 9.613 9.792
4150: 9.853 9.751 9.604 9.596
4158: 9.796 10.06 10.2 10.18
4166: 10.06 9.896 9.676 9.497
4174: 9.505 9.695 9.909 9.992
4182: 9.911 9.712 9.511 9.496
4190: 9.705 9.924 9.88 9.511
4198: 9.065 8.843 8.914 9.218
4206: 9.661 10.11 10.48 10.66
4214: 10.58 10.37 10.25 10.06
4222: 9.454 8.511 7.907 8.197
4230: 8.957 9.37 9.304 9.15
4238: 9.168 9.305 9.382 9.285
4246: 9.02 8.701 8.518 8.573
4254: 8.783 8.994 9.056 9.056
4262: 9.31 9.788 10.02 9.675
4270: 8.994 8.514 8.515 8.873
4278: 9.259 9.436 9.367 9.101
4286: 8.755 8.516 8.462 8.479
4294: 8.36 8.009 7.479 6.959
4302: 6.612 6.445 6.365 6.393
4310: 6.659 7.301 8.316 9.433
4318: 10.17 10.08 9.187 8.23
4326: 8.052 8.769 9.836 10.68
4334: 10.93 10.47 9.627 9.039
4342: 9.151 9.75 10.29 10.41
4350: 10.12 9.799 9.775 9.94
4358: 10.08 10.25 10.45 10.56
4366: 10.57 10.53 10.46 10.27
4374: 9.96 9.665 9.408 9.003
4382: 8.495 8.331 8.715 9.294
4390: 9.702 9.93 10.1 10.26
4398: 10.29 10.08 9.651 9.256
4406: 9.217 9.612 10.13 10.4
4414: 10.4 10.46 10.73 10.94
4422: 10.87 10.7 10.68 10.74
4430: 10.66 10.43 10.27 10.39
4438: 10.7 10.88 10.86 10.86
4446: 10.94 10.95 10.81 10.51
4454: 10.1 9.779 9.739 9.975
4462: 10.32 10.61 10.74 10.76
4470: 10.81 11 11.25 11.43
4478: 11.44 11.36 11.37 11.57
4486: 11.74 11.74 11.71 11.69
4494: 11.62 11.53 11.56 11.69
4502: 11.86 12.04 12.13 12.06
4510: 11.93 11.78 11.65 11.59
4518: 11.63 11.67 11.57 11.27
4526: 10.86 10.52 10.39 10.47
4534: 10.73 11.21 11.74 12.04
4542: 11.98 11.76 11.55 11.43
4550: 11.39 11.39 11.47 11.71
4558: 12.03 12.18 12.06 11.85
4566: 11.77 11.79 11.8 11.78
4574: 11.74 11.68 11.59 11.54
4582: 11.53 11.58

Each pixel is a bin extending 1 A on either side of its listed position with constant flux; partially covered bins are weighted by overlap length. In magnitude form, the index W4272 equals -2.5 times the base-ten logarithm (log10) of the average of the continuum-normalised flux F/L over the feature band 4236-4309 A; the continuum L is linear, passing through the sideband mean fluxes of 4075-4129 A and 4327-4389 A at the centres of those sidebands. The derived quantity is 0.14 mag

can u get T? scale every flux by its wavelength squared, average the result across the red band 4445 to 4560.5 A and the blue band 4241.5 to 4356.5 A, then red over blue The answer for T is 1.39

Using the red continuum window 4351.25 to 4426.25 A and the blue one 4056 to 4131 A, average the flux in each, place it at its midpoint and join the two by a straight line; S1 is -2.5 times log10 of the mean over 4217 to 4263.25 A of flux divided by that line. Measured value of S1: 0.08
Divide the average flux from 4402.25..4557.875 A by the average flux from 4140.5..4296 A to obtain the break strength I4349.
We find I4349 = 1.17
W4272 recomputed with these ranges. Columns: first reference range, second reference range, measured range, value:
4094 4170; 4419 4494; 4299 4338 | 0.22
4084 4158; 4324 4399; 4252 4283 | 0.08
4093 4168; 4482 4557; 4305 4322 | 0.29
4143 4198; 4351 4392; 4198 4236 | 0.03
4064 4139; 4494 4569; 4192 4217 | 0.03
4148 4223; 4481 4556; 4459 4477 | 0.05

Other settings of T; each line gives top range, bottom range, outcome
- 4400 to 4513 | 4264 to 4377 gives 1.27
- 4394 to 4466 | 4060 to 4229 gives 1.23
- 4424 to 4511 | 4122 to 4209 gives 1.31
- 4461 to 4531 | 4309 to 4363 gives 1.29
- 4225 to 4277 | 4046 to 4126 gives 1.03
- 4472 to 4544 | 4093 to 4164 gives 1.39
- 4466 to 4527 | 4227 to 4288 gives 1.42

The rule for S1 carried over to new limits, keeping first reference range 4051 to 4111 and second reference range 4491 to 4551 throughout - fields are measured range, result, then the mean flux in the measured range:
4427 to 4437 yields 0.06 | 10.5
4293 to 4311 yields 0.42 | 7.03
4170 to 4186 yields 0.00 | 9.73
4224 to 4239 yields 0.14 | 8.84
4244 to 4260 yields 0.15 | 8.85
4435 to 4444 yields 0.04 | 10.7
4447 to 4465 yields 0.09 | 10.3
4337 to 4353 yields 0.09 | 9.77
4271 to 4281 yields 0.15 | 8.92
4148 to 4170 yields -0.02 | 9.88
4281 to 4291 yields 0.17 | 8.84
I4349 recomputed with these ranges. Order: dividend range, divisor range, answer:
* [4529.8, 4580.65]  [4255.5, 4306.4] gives 1.35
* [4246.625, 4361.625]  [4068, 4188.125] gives 0.92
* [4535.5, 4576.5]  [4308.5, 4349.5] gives 1.26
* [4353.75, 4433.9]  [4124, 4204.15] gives 1.03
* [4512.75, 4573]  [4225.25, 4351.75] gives 1.30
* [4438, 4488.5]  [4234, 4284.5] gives 1.19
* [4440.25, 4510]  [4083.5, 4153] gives 1.12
